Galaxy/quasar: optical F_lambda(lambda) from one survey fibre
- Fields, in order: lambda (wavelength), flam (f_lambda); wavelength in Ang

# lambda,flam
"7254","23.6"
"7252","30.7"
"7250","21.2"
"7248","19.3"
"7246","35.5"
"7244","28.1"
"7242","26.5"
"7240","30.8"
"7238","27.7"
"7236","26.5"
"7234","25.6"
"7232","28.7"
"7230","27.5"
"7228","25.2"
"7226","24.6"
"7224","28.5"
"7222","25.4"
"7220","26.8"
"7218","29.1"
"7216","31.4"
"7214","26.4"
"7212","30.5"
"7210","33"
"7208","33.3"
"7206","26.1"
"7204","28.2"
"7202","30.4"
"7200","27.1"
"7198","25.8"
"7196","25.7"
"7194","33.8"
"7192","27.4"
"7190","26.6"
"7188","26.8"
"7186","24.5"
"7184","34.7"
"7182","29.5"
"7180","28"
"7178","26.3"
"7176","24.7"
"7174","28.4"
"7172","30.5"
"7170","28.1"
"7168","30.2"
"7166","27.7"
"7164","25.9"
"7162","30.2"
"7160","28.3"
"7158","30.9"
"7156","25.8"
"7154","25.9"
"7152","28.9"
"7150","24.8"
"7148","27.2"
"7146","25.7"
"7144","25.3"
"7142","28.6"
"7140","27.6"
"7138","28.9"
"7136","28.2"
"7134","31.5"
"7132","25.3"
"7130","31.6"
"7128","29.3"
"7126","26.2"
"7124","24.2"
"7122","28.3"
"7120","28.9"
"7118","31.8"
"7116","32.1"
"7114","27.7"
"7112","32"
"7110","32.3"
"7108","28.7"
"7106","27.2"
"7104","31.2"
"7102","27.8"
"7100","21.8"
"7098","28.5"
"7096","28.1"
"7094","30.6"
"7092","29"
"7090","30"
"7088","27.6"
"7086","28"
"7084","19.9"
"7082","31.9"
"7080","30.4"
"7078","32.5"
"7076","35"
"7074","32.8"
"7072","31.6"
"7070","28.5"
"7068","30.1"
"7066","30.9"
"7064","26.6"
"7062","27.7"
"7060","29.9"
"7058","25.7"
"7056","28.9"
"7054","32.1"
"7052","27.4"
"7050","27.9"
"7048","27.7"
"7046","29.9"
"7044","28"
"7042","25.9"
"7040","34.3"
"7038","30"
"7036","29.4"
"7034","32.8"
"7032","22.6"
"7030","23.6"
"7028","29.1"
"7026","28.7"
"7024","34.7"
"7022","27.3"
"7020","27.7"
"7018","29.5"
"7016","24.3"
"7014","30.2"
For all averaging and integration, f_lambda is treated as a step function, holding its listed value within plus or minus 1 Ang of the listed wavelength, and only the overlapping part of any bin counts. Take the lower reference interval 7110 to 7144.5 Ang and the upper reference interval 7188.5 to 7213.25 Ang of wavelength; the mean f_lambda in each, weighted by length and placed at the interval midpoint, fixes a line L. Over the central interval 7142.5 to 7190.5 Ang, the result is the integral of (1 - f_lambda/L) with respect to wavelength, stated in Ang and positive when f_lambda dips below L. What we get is 1.9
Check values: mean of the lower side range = 28.8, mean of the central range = 27.7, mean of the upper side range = 28.9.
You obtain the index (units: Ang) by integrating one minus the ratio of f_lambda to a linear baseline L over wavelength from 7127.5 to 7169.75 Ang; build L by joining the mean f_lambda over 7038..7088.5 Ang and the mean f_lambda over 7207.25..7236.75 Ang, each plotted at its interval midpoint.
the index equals 1.0 Ang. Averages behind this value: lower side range 29.3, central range 28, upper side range 28.1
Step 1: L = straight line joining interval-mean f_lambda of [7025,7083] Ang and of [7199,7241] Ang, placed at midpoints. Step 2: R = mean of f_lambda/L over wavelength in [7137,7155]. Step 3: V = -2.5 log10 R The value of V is 0.07 mag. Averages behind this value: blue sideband 29.4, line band 27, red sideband 28.2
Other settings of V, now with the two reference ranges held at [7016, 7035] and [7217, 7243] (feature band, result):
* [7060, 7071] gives -0.03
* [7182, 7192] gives -0.03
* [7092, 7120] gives -0.05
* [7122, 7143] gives -0.02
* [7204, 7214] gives -0.11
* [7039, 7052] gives -0.03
